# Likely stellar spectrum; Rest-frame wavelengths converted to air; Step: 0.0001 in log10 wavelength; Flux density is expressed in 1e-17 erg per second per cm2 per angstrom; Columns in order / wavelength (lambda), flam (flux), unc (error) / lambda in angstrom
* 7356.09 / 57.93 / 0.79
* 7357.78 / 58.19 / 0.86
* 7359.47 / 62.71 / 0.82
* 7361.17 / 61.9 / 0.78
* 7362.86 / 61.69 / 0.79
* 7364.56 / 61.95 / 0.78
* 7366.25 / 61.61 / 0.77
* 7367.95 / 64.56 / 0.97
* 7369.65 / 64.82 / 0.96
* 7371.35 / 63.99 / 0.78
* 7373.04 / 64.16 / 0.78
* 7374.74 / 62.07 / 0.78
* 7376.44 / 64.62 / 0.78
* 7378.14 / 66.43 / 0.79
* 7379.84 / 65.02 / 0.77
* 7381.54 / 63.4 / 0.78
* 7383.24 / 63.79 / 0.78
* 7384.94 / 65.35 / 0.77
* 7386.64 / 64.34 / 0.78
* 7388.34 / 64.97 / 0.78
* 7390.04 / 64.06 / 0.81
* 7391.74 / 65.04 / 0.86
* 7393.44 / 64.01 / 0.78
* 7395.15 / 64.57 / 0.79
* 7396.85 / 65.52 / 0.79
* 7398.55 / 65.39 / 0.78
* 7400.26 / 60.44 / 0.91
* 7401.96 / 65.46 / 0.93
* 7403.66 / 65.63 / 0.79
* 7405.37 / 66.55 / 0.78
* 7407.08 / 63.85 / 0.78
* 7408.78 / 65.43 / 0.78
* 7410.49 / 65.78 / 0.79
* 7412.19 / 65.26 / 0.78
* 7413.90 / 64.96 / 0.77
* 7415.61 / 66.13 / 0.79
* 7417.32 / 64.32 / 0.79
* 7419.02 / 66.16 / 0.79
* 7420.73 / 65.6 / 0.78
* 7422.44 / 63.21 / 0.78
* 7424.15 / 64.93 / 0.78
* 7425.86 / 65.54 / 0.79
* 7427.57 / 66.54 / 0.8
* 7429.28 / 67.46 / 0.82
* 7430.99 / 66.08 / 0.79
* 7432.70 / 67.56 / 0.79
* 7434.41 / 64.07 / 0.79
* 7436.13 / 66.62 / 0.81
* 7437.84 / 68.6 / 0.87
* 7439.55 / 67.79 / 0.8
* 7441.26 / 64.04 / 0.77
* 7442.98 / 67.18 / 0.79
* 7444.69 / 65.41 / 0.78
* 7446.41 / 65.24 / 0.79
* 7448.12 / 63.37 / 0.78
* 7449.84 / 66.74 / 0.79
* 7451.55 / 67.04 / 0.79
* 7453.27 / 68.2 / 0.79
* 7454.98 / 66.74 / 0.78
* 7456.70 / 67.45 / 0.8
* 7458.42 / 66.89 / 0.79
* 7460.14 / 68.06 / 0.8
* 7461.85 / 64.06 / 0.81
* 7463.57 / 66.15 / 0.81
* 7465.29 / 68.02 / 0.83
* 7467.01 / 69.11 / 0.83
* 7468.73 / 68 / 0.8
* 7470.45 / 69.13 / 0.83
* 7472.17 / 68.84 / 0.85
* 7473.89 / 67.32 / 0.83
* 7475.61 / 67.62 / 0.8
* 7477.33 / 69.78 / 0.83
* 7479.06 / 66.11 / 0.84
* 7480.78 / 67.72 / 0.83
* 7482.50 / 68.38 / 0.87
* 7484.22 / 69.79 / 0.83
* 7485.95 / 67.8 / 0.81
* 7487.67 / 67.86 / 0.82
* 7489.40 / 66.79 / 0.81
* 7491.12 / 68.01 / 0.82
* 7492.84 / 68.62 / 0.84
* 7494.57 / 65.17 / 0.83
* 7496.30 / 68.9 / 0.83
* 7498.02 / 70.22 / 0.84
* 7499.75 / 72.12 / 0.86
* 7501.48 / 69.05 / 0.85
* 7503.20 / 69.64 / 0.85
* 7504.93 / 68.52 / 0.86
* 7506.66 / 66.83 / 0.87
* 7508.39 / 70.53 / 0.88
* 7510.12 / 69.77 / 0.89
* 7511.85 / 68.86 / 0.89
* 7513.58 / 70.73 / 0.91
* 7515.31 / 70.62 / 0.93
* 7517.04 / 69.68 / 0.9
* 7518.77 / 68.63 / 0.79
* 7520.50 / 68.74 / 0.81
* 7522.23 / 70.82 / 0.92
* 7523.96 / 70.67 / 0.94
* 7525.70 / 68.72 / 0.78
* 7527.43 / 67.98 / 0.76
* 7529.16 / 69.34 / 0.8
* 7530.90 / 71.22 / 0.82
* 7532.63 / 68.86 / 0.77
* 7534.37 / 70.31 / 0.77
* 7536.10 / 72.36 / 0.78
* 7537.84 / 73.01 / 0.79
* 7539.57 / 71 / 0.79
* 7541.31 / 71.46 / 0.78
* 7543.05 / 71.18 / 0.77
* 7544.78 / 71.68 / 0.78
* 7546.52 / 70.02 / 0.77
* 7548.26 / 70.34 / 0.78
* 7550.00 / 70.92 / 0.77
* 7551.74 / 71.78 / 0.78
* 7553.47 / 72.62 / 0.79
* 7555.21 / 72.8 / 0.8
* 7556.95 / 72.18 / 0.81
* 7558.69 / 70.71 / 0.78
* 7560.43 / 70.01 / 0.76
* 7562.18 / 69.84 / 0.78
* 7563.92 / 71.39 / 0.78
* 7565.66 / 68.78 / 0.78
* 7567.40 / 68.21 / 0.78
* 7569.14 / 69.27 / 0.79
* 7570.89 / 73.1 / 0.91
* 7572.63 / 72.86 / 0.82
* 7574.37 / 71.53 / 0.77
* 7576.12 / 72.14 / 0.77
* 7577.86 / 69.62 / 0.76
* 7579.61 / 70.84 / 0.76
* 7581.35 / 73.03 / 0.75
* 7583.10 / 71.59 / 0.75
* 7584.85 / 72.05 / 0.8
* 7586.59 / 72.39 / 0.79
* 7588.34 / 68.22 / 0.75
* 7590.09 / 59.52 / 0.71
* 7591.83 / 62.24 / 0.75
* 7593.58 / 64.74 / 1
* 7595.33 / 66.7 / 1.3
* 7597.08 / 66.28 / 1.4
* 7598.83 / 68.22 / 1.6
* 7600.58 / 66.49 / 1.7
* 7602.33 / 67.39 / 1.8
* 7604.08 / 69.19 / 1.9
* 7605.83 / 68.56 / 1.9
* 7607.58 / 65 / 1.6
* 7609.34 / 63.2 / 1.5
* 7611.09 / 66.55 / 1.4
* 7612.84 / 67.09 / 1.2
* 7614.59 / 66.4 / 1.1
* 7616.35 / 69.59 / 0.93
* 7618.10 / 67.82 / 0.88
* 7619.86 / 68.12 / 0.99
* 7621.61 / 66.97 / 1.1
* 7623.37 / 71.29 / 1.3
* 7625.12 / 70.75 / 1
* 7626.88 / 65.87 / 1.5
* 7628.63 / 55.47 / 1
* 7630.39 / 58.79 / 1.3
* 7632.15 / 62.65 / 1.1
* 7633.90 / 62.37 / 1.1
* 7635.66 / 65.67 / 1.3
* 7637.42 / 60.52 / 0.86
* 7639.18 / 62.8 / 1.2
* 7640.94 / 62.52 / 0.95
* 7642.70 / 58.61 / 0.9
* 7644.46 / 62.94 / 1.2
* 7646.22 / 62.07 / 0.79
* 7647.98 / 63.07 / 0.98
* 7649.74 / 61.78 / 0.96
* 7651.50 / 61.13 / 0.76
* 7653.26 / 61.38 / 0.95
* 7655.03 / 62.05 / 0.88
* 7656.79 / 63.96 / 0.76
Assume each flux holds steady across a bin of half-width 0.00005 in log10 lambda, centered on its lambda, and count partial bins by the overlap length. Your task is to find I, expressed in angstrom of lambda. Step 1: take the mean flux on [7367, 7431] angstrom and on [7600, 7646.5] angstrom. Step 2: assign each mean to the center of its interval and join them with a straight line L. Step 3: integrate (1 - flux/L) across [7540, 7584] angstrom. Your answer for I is -4.16 angstrom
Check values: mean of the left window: 64.9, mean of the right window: 65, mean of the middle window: 71.1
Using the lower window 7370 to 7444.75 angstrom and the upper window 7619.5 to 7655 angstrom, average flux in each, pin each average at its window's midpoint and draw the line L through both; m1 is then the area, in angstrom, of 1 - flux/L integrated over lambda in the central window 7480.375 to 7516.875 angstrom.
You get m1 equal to -2.6 angstrom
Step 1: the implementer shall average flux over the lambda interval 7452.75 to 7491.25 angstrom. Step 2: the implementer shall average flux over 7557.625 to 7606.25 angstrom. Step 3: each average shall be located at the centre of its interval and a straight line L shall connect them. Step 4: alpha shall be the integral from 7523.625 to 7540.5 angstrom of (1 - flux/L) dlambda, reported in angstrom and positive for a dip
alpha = -0.46 angstrom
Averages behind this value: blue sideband 67.7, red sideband 69.1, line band 70.3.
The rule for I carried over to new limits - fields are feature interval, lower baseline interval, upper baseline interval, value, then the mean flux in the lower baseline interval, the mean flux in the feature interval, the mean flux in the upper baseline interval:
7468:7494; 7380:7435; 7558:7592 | -0.3 angstrom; 65.1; 68.1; 70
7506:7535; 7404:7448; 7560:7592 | -0.5 angstrom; 65.7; 69.6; 70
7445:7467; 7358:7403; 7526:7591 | 0.1 angstrom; 63.9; 66.6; 70.6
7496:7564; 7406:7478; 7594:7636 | -4.2 angstrom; 66.4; 70.4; 66.1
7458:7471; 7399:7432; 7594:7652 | -0.4 angstrom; 65.2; 67.4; 64.9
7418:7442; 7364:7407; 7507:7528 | 0.0 angstrom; 64.3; 66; 69.6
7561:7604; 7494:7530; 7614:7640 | -1.5 angstrom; 69.4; 69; 65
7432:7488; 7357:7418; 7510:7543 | 0.1 angstrom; 64.1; 67.2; 70.2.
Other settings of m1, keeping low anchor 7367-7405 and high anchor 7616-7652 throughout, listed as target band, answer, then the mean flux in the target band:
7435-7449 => -0.4 angstrom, 66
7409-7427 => -0.2 angstrom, 65.2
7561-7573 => -1.2 angstrom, 70.4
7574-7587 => -1.6 angstrom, 71.6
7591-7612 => -0.8 angstrom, 66.2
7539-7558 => -2.2 angstrom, 71.5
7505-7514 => -0.7 angstrom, 69.2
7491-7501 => -0.7 angstrom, 68.9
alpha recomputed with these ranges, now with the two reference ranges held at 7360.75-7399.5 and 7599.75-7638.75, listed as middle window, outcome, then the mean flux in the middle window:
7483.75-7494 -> -0.5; 68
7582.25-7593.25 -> -0.3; 67.5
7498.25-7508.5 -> -0.7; 69.4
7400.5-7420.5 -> -0.3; 65.3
